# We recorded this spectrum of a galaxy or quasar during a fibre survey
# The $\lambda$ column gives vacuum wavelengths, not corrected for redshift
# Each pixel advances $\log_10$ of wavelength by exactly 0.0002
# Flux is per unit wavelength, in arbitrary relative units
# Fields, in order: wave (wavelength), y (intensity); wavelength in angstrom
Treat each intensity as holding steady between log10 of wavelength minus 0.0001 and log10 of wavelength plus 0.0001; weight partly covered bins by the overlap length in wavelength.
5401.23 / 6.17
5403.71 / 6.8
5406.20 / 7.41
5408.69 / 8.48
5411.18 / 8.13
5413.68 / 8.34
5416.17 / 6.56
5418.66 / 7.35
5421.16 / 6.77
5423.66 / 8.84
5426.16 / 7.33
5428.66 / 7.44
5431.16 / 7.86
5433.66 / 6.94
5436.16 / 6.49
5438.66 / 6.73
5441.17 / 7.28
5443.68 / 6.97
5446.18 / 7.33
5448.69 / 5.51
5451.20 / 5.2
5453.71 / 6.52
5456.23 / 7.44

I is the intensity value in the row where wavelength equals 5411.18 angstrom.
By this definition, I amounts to 8.13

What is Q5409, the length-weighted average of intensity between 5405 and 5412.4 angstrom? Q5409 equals 8.01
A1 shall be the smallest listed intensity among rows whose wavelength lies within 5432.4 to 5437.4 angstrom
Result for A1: 6.49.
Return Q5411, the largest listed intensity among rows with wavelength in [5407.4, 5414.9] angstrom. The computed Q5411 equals 8.48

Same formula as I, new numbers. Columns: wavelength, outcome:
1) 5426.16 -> 7.33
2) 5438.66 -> 6.73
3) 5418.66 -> 7.35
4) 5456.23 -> 7.44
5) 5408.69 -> 8.48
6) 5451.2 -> 5.2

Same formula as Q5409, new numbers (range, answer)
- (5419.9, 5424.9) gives 7.79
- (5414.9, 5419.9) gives 6.97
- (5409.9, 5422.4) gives 7.43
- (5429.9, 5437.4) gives 7.1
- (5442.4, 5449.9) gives 6.61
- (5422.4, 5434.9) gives 7.68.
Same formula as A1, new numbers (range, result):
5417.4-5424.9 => 6.77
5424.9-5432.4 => 7.33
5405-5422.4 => 6.56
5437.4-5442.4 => 6.73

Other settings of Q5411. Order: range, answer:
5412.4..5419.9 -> 8.34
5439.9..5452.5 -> 7.33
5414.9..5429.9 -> 8.84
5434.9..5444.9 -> 7.28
